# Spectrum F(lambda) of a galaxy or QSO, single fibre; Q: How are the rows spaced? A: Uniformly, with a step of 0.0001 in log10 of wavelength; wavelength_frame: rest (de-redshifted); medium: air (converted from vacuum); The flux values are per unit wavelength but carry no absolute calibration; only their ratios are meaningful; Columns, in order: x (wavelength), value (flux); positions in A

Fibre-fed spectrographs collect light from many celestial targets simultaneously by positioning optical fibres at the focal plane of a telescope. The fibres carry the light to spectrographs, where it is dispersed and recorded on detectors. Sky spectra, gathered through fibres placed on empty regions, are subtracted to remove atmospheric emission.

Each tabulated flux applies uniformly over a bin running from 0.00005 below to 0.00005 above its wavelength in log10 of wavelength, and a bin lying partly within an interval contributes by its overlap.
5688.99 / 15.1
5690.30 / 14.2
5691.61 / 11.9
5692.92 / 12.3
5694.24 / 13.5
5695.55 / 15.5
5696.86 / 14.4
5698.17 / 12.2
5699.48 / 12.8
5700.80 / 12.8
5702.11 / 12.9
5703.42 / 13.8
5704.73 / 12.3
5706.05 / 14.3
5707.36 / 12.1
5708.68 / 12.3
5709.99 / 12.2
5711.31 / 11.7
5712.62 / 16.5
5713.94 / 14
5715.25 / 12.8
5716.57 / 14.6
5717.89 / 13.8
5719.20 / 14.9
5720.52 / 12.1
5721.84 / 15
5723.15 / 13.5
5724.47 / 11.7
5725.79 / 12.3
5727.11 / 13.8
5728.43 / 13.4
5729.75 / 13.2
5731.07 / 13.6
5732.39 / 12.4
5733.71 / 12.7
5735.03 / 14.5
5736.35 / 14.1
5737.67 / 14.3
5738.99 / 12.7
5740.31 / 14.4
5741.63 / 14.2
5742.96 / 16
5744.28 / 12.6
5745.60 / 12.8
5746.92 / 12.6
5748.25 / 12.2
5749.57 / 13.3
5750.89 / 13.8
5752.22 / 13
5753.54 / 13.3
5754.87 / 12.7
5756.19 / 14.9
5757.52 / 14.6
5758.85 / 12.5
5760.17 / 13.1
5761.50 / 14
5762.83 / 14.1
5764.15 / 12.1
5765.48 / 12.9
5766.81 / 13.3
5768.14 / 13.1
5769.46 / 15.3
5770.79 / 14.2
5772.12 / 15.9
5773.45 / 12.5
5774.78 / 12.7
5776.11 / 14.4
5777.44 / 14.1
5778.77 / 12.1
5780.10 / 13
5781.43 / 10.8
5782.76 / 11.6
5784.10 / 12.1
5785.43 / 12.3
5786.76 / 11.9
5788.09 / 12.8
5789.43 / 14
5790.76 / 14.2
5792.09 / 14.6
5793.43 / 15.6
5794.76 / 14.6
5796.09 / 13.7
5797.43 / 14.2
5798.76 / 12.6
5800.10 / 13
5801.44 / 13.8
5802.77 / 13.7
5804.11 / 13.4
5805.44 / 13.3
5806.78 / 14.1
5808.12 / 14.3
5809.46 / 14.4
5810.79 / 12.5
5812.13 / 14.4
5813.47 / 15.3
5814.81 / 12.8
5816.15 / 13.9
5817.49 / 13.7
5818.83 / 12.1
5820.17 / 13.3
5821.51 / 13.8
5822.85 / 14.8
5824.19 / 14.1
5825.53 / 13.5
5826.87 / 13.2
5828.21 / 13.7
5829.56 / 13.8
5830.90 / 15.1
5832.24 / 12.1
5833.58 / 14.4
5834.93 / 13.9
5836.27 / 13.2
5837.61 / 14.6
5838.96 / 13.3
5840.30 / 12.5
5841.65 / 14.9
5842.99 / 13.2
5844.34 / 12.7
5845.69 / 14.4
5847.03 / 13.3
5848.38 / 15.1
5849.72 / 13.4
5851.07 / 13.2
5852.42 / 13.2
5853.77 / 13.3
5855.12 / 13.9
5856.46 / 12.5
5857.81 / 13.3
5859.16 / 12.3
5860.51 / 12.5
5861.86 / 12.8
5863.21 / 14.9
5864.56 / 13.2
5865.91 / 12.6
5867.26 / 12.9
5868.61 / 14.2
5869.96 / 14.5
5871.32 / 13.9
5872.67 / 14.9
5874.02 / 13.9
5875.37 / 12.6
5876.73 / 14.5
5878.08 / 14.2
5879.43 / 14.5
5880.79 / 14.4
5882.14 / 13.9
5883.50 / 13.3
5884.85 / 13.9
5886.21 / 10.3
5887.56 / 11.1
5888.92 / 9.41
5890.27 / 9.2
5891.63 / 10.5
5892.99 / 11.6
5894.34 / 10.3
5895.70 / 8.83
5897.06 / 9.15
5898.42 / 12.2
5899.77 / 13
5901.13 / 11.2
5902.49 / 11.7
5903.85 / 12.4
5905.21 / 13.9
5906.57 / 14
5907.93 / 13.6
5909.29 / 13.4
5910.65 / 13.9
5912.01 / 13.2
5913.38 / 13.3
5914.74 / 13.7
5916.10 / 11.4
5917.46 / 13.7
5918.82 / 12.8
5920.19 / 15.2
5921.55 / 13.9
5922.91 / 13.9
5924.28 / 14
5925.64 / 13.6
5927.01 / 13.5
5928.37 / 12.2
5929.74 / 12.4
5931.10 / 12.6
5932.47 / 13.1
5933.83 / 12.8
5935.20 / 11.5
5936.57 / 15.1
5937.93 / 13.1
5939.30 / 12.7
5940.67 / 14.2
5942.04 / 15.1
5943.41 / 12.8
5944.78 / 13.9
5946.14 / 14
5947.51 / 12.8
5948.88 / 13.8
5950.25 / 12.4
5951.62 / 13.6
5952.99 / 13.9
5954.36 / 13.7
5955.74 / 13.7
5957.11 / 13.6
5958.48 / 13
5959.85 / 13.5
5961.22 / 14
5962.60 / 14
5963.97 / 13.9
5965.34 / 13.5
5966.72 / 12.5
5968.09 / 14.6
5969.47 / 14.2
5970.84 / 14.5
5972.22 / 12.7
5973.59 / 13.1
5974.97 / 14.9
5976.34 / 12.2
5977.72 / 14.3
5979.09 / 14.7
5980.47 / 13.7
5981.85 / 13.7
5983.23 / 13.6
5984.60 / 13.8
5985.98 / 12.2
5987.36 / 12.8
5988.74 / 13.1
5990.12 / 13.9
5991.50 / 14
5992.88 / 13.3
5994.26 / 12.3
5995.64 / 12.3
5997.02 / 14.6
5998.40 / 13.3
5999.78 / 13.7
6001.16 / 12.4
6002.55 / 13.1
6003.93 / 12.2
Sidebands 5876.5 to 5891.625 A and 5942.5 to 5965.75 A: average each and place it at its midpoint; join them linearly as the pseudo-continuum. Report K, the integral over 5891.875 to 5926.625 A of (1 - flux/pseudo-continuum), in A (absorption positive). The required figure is 0.5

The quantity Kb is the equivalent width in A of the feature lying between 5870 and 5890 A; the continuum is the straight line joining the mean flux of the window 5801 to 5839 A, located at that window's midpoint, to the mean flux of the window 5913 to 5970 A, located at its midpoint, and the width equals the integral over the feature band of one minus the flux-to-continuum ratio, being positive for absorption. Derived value 0.66 A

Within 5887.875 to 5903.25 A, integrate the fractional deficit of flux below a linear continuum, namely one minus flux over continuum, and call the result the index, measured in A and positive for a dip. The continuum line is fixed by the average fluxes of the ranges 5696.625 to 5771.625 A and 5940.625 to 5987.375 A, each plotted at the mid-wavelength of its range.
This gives 3.3 A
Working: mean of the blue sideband 13.4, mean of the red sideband 13.6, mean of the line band 10.7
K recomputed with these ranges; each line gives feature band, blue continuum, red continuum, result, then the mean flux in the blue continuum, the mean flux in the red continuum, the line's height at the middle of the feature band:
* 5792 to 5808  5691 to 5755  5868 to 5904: -1.24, 13.3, 12.3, 12.9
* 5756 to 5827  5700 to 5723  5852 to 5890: -1.20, 13.4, 13.2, 13.3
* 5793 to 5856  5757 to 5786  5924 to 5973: -2.07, 13.2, 13.5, 13.3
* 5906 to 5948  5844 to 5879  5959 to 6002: 0.43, 13.6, 13.5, 13.5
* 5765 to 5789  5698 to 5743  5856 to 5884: 0.74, 13.4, 13.6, 13.5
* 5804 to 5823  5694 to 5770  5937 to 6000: -0.34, 13.4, 13.6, 13.5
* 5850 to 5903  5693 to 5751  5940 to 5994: 3.59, 13.4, 13.6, 13.5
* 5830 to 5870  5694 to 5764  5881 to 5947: -1.69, 13.4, 12.7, 13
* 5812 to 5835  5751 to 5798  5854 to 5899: -1.26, 13.4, 12.6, 13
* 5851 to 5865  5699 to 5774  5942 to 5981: 0.38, 13.5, 13.7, 13.6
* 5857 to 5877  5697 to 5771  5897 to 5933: -0.54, 13.4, 13.1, 13.2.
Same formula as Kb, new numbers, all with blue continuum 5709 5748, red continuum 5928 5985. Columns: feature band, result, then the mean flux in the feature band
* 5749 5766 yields 0.1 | 13.4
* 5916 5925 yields -0.1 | 13.7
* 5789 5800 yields -0.5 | 14.1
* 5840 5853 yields -0.1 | 13.6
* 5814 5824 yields 0.0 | 13.5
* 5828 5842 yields -0.2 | 13.7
